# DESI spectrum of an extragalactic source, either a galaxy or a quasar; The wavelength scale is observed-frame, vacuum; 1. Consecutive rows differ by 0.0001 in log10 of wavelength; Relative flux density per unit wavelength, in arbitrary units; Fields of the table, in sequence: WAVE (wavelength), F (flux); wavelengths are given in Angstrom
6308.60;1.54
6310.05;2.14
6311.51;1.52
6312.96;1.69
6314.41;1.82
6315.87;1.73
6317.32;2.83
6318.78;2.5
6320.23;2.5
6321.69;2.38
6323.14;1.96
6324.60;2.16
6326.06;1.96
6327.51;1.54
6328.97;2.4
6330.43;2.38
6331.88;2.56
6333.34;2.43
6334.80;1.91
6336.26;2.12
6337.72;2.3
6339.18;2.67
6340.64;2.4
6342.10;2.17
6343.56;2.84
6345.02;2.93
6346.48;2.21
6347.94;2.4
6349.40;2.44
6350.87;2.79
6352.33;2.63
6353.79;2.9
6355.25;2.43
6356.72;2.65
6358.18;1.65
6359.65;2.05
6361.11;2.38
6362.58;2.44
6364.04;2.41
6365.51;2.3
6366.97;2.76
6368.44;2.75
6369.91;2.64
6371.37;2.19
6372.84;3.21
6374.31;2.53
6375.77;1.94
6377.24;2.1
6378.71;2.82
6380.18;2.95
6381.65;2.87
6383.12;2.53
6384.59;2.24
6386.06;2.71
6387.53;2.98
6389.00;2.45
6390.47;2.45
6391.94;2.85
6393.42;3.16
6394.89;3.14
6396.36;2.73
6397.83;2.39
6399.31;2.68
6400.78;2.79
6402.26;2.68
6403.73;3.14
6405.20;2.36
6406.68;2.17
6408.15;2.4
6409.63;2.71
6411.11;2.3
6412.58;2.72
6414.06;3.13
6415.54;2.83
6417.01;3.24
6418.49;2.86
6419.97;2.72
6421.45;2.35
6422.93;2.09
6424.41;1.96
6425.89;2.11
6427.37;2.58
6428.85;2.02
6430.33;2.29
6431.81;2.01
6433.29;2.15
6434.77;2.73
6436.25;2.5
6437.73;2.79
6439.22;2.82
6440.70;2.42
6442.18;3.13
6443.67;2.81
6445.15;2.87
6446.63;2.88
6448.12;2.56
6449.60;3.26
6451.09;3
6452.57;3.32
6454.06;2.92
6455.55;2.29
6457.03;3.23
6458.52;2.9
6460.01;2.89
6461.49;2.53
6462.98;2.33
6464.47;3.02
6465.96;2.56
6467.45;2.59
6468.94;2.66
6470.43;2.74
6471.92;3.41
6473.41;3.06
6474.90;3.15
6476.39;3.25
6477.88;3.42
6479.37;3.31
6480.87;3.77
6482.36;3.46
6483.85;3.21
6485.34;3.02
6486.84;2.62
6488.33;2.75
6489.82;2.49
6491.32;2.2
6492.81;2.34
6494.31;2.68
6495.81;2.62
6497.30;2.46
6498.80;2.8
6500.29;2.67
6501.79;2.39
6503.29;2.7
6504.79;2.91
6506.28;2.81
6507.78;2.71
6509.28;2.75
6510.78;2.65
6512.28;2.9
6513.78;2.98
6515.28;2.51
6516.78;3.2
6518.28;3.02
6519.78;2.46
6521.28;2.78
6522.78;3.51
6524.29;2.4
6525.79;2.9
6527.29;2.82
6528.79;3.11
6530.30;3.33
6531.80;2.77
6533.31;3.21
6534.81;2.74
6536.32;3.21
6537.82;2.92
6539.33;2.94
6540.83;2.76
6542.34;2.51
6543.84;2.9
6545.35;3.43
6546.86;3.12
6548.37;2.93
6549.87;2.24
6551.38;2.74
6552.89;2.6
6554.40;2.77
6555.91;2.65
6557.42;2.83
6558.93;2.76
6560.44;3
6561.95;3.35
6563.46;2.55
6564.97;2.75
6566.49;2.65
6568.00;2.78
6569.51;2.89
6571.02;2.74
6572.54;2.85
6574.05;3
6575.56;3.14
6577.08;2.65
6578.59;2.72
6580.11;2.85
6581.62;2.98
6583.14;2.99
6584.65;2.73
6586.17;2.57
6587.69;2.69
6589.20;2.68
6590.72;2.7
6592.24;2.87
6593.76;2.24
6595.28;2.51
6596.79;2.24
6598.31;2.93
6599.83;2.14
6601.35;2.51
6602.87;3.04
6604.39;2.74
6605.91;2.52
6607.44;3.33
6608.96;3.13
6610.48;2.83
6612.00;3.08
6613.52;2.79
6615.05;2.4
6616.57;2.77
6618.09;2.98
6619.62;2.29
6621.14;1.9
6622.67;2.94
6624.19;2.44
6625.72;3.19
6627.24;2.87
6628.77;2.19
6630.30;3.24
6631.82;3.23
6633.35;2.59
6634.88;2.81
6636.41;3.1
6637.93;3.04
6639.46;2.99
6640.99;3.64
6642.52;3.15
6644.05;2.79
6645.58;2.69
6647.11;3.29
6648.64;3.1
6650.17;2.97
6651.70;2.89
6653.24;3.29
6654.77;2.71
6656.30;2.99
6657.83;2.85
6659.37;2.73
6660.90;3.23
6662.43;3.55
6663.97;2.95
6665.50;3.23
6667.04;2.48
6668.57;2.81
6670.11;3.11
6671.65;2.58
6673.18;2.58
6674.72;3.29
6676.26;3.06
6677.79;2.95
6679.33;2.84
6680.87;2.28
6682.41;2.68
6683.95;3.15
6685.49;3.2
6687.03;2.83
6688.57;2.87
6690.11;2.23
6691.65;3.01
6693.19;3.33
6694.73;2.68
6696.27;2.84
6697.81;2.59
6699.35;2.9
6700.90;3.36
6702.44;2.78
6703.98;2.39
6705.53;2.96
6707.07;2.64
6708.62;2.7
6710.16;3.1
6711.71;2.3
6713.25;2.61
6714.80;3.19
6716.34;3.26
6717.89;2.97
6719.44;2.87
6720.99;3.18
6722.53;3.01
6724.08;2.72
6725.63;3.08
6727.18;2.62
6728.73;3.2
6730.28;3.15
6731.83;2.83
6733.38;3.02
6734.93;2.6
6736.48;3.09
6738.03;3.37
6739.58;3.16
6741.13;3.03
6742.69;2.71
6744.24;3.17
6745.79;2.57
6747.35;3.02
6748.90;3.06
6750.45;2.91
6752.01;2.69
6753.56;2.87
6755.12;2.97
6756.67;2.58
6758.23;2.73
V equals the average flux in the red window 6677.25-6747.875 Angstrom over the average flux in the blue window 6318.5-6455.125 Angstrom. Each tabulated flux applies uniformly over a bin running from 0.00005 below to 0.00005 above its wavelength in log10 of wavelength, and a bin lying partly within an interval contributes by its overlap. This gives 1.14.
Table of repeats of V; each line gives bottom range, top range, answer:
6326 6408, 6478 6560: 1.13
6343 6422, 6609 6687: 1.11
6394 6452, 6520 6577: 1.09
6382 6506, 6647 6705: 1.07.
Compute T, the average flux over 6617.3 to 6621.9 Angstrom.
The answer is 2.39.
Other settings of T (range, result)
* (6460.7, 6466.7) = 2.61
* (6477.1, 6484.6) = 3.43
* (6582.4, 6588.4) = 2.74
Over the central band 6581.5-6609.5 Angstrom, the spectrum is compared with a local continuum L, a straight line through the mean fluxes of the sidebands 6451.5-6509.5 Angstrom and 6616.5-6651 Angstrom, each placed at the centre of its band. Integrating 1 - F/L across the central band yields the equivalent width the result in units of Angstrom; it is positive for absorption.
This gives 1.6 Angstrom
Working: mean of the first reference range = 2.85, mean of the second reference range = 2.88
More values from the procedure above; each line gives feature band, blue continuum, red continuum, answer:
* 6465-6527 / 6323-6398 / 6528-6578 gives -2.11 Angstrom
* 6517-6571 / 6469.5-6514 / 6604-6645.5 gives -0.10 Angstrom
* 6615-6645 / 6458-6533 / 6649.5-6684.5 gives 0.70 Angstrom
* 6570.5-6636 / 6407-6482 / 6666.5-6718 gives 1.44 Angstrom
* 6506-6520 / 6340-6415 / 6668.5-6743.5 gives -0.53 Angstrom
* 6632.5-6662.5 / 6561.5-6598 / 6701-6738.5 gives -1.93 Angstrom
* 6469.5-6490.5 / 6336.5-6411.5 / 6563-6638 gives -3.69 Angstrom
